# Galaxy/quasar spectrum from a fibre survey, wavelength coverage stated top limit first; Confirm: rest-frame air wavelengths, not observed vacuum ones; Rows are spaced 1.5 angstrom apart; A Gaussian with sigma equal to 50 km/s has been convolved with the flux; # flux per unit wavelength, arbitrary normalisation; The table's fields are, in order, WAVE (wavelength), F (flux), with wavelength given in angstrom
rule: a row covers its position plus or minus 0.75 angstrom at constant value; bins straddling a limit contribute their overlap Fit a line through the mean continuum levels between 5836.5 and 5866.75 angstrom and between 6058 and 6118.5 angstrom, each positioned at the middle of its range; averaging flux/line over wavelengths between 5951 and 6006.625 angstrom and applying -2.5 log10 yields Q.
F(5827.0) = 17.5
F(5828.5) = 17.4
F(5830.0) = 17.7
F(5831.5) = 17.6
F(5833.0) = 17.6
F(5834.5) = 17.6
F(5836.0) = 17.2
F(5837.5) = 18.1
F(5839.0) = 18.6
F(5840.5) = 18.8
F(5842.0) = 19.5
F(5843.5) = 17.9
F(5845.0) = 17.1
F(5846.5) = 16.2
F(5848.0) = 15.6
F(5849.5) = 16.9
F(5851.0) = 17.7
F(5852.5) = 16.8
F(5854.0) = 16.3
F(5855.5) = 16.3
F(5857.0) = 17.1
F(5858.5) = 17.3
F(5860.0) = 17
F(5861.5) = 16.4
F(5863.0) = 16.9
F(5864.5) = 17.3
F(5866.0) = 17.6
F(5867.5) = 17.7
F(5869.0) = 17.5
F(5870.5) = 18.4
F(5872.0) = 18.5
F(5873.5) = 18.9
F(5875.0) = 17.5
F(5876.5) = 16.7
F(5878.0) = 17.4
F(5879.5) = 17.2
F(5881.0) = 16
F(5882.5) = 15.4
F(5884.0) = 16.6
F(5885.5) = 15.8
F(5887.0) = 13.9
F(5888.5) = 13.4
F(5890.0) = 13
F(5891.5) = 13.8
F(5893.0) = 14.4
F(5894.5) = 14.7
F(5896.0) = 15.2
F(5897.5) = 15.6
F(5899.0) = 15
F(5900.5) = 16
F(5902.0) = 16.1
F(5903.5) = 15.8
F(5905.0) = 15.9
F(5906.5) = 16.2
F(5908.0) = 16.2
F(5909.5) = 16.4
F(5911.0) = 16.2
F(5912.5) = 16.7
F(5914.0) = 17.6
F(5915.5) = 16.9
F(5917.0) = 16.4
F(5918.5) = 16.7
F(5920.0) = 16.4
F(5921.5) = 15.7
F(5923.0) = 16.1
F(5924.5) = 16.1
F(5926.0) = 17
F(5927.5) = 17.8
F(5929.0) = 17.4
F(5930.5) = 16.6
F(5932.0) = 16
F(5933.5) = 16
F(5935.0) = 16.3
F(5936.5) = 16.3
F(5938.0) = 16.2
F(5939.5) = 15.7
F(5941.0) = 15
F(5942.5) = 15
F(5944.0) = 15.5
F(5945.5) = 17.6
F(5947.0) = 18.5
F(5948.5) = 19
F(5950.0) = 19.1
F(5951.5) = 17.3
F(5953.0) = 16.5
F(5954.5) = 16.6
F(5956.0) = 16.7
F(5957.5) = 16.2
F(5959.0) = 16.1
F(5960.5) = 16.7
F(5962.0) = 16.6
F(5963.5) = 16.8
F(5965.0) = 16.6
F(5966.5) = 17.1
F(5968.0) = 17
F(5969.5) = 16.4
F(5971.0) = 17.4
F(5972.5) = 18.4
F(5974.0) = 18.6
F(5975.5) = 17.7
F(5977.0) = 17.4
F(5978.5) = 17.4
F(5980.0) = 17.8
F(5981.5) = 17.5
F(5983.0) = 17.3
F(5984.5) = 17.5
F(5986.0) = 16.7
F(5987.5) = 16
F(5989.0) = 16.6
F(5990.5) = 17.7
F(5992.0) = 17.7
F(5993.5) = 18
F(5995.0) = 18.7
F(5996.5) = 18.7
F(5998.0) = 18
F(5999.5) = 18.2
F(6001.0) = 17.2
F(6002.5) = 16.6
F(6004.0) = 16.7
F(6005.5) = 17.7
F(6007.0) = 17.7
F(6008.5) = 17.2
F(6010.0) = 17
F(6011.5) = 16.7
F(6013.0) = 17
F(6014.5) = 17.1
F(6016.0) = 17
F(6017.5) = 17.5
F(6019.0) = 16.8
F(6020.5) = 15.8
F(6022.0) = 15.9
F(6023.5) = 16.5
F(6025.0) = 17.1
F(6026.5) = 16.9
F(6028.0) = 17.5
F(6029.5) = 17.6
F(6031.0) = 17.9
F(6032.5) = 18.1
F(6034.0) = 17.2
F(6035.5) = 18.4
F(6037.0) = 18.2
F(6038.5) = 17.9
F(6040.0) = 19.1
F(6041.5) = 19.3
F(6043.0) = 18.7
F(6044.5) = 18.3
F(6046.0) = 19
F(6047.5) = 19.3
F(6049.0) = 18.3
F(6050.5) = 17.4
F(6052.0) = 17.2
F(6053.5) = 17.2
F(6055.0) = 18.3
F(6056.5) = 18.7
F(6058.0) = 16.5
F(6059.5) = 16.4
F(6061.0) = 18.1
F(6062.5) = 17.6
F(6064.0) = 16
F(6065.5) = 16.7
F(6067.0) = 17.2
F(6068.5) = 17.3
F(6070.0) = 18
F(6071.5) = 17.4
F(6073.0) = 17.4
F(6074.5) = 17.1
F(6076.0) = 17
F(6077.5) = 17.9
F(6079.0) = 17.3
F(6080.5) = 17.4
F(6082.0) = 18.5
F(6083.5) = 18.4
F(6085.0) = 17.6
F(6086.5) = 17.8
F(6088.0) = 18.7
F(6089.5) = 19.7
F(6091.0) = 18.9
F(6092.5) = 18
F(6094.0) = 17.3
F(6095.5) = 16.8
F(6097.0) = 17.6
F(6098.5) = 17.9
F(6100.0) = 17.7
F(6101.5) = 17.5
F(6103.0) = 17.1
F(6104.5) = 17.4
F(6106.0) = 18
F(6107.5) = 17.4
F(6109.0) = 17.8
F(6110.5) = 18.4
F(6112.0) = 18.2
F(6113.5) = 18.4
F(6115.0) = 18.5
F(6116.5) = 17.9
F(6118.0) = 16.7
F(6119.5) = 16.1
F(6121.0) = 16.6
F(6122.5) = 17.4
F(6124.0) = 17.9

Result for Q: 0.01 mag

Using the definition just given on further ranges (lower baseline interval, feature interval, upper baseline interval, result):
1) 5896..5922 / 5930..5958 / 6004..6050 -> -0.001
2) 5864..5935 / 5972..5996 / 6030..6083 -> -0.030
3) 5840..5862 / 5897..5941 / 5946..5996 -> 0.061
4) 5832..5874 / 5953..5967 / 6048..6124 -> 0.060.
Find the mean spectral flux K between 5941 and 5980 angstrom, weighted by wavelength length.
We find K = 17.1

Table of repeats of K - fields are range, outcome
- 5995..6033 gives 17.2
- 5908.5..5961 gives 16.6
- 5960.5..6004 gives 17.4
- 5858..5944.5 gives 16.3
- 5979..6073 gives 17.5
